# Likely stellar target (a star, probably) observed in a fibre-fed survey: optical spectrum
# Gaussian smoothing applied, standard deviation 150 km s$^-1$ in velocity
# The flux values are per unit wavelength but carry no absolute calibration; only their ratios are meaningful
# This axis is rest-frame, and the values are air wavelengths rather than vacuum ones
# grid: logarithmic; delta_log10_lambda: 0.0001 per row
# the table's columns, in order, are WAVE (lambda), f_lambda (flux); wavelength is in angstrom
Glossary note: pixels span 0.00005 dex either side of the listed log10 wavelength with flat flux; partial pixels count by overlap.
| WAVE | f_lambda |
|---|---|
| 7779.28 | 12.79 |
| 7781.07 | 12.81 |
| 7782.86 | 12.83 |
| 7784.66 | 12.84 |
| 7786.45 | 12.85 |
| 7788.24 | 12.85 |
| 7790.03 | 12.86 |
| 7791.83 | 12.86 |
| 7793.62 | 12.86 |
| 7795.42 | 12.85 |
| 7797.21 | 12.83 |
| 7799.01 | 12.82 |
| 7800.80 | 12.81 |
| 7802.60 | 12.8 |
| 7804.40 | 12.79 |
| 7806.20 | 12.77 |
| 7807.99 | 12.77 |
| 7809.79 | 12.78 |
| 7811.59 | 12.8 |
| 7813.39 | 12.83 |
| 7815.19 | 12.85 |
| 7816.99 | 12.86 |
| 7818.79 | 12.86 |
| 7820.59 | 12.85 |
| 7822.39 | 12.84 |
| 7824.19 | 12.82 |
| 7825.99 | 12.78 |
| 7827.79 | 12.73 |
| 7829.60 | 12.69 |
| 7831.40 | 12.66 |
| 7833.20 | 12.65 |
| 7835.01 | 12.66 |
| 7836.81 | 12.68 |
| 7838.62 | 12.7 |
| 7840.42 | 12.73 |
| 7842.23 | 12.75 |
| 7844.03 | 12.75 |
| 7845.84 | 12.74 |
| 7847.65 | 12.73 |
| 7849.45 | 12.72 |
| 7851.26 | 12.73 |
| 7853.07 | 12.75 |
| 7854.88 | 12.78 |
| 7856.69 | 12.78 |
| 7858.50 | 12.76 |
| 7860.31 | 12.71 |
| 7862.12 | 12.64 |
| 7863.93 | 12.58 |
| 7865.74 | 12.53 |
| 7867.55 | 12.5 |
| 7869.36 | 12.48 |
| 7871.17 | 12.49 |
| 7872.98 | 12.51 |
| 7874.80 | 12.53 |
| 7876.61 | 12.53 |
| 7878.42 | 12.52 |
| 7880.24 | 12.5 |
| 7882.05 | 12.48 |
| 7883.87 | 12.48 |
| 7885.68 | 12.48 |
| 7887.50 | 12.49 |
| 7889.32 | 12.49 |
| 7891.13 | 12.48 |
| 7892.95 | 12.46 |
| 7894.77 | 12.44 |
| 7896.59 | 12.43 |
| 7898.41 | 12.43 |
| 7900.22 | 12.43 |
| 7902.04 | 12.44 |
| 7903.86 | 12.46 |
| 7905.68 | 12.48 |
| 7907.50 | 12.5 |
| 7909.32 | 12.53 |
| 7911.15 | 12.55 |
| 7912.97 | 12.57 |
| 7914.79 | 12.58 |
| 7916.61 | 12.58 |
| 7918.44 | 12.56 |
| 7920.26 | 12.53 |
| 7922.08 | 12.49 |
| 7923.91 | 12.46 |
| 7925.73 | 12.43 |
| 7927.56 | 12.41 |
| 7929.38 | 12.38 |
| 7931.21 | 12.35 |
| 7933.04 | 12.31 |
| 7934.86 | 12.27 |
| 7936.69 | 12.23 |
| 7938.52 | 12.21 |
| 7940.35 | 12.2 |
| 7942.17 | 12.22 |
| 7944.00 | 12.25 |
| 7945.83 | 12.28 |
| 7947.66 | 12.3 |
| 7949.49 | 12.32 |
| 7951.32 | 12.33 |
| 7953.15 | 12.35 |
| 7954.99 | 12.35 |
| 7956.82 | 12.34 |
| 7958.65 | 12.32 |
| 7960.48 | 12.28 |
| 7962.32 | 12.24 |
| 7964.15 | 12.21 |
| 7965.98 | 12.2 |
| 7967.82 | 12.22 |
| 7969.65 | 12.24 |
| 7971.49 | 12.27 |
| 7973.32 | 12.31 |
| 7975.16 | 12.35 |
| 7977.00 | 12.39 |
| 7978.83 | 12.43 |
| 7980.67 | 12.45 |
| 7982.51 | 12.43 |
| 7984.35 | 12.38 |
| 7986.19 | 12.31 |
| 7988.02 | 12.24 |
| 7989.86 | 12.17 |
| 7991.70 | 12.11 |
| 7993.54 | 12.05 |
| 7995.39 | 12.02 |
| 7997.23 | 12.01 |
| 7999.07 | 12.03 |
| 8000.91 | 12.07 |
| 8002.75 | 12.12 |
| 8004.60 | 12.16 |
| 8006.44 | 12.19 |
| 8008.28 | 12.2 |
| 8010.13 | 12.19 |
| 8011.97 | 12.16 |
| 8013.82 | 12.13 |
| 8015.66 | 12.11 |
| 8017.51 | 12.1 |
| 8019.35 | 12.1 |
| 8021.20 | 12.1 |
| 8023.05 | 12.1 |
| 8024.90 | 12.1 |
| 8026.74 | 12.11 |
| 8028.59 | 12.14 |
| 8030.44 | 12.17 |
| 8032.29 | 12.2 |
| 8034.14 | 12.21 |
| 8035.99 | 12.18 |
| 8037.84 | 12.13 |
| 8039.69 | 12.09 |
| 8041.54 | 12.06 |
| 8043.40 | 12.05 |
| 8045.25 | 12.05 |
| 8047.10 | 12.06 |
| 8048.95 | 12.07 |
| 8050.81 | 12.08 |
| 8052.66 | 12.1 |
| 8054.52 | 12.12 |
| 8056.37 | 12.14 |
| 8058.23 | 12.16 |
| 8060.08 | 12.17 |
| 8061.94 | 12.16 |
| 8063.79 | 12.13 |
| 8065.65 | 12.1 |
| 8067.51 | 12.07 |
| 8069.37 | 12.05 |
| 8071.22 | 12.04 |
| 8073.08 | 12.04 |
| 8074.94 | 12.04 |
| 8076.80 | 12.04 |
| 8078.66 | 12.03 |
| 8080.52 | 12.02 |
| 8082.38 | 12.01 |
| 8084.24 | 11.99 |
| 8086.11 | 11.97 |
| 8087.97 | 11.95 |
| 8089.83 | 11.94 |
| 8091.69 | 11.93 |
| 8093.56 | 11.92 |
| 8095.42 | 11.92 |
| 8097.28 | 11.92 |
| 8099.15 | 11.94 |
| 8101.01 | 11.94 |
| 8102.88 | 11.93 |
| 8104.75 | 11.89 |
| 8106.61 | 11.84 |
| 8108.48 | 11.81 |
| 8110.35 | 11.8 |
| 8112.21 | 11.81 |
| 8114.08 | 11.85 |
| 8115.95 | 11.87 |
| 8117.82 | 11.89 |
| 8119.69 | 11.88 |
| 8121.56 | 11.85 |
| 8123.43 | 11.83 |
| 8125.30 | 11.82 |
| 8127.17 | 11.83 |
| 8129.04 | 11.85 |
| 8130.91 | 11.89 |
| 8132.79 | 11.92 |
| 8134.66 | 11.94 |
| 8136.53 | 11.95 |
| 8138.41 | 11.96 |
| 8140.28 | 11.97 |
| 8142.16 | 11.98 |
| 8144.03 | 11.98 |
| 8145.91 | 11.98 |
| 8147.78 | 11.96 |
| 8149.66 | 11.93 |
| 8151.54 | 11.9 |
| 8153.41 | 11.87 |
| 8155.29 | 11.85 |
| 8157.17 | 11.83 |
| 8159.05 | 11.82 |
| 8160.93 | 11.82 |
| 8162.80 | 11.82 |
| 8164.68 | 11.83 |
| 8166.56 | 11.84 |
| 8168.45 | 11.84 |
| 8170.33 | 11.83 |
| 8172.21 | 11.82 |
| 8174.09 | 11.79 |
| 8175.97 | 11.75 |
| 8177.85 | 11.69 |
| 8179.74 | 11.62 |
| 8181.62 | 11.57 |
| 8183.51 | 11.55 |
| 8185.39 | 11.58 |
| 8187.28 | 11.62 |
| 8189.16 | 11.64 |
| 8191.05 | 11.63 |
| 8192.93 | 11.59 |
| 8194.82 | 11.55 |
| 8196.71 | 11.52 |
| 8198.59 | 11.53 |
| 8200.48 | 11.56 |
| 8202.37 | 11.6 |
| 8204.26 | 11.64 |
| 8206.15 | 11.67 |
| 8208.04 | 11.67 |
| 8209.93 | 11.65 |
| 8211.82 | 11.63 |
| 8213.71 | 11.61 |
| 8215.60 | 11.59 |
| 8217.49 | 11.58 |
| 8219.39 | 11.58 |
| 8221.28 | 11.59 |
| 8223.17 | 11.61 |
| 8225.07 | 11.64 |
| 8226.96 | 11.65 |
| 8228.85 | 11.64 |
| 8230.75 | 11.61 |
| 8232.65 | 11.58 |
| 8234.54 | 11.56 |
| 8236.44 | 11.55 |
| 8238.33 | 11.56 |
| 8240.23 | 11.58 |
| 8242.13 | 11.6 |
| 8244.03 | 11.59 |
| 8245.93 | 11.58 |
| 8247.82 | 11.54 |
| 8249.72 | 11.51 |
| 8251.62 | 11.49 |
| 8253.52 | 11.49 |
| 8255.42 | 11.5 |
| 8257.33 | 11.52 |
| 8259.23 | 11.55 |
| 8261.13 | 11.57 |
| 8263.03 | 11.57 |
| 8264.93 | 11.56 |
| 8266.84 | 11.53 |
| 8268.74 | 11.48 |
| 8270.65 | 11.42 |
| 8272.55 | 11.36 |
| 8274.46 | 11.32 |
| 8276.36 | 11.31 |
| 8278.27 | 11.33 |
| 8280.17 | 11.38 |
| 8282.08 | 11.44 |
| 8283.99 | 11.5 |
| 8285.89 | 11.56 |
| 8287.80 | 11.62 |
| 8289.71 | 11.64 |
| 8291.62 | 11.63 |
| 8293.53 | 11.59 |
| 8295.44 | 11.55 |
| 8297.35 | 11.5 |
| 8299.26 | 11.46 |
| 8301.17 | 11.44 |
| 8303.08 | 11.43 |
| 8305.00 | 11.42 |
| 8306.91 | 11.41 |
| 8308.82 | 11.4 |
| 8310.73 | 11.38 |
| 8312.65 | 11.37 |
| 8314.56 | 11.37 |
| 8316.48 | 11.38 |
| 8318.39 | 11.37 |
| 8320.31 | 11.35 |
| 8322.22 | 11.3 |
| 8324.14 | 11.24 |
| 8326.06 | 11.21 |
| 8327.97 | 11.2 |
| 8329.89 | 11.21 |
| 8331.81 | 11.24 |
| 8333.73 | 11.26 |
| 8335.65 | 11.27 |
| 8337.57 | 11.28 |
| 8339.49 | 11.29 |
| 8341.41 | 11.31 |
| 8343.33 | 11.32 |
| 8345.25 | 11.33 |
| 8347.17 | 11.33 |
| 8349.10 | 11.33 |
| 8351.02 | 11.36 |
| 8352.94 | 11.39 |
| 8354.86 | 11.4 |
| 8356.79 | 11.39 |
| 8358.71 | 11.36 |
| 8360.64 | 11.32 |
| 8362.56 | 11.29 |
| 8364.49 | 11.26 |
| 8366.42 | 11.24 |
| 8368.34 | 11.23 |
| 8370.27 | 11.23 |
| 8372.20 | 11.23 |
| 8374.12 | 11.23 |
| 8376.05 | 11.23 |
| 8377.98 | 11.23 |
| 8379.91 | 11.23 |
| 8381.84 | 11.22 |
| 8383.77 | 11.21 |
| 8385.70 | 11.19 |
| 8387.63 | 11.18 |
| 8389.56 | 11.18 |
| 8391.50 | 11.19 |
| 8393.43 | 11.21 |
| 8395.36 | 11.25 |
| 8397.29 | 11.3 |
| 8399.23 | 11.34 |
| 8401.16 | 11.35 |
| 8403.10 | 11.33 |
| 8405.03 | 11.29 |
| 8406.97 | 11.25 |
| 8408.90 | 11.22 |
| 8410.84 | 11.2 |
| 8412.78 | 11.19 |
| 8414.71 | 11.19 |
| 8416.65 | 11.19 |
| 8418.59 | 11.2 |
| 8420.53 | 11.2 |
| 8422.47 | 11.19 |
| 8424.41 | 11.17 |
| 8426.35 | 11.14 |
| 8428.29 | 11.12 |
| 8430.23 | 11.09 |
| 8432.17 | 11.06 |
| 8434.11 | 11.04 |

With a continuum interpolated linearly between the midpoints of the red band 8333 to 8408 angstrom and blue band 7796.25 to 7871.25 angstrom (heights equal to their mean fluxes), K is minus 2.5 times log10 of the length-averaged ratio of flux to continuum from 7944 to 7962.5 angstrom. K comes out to 0.01 mag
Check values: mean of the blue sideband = 12.7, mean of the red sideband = 11.3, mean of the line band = 12.3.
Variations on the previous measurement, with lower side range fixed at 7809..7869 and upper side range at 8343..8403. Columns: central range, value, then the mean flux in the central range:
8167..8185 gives 0.01 mag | 11.7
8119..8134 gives 0.01 mag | 11.9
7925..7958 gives 0.01 mag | 12.3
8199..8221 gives 0.01 mag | 11.6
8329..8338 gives 0.01 mag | 11.2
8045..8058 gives 0.01 mag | 12.1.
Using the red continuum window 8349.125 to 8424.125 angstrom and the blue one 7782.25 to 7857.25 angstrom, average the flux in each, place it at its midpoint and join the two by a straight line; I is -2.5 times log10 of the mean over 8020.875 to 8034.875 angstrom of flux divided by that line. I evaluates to 0.007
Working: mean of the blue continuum 12.8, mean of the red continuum 11.3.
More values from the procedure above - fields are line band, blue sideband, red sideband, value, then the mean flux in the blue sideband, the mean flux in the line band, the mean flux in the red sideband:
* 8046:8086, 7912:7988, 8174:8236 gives -0.005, 12.3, 12.1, 11.6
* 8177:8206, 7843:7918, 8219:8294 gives 0.011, 12.6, 11.6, 11.5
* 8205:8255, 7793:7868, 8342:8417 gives 0.008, 12.8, 11.6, 11.3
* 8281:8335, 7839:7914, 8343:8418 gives 0.004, 12.6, 11.4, 11.3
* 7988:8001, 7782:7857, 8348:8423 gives 0.021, 12.8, 12.1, 11.3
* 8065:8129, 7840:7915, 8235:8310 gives 0.004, 12.6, 11.9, 11.5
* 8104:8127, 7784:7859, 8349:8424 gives 0.013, 12.8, 11.8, 11.3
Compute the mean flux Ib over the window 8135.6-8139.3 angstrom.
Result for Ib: 11.9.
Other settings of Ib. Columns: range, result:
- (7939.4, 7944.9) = 12.2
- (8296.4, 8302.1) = 11.5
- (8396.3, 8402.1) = 11.3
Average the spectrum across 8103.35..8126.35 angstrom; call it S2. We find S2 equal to 11.8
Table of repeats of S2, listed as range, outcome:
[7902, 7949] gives 12.4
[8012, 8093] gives 12.1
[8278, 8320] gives 11.5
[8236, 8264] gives 11.5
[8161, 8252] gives 11.6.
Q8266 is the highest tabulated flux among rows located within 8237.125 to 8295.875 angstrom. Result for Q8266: 11.64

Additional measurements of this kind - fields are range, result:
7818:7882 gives 12.86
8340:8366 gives 11.4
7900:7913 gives 12.57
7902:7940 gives 12.58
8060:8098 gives 12.17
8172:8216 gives 11.82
